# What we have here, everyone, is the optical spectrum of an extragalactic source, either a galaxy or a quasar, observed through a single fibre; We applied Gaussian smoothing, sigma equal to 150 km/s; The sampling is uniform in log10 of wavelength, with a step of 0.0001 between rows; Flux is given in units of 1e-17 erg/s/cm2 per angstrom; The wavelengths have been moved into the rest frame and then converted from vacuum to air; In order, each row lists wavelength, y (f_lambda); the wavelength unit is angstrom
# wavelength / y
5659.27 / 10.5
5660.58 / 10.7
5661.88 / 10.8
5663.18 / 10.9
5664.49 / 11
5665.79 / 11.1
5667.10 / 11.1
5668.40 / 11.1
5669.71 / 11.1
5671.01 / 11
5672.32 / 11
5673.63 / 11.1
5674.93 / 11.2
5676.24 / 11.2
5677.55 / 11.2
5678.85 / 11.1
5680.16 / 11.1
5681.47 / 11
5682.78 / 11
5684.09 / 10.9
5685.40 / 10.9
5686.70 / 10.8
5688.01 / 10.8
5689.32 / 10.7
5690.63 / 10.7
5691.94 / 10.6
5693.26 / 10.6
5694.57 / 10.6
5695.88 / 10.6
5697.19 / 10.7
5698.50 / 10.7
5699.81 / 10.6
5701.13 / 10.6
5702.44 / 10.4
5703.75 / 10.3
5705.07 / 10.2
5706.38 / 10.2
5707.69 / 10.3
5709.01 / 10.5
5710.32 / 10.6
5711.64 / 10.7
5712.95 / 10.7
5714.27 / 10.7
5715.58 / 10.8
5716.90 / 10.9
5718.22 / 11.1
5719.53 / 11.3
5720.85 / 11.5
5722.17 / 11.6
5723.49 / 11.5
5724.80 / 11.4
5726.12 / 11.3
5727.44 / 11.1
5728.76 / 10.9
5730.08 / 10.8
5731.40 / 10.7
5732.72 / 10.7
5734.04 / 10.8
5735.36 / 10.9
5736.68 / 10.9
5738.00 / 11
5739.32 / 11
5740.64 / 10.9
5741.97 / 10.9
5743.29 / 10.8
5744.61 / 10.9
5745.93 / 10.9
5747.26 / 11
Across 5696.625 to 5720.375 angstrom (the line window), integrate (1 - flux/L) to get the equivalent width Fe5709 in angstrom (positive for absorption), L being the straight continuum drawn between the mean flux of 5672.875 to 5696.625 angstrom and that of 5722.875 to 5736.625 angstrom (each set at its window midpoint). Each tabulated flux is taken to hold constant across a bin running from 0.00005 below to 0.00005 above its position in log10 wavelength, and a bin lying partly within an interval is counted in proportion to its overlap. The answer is 0.69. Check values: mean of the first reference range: 10.9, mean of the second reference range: 11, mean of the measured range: 10.6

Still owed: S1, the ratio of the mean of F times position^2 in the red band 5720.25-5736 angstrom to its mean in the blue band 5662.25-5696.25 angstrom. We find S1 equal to 1.03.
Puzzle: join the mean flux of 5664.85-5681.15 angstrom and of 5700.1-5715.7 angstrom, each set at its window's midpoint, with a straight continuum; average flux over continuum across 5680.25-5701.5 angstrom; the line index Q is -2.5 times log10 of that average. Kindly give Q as 0.00 mag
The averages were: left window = 11.1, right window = 10.5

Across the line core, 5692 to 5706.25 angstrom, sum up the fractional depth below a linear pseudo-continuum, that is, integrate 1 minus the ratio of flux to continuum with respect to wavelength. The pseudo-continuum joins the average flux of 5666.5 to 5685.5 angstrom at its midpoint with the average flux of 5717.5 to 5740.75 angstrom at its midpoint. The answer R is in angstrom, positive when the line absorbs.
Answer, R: 0.7 angstrom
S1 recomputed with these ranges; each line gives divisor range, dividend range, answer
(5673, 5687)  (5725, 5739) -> 1.01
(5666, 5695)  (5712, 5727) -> 1.03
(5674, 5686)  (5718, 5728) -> 1.04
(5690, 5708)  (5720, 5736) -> 1.07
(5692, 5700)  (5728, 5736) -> 1.03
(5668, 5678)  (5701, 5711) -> 0.95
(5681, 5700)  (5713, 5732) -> 1.04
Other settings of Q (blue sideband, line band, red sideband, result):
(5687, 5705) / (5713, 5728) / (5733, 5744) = -0.04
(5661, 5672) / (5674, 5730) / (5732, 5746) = 0.01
